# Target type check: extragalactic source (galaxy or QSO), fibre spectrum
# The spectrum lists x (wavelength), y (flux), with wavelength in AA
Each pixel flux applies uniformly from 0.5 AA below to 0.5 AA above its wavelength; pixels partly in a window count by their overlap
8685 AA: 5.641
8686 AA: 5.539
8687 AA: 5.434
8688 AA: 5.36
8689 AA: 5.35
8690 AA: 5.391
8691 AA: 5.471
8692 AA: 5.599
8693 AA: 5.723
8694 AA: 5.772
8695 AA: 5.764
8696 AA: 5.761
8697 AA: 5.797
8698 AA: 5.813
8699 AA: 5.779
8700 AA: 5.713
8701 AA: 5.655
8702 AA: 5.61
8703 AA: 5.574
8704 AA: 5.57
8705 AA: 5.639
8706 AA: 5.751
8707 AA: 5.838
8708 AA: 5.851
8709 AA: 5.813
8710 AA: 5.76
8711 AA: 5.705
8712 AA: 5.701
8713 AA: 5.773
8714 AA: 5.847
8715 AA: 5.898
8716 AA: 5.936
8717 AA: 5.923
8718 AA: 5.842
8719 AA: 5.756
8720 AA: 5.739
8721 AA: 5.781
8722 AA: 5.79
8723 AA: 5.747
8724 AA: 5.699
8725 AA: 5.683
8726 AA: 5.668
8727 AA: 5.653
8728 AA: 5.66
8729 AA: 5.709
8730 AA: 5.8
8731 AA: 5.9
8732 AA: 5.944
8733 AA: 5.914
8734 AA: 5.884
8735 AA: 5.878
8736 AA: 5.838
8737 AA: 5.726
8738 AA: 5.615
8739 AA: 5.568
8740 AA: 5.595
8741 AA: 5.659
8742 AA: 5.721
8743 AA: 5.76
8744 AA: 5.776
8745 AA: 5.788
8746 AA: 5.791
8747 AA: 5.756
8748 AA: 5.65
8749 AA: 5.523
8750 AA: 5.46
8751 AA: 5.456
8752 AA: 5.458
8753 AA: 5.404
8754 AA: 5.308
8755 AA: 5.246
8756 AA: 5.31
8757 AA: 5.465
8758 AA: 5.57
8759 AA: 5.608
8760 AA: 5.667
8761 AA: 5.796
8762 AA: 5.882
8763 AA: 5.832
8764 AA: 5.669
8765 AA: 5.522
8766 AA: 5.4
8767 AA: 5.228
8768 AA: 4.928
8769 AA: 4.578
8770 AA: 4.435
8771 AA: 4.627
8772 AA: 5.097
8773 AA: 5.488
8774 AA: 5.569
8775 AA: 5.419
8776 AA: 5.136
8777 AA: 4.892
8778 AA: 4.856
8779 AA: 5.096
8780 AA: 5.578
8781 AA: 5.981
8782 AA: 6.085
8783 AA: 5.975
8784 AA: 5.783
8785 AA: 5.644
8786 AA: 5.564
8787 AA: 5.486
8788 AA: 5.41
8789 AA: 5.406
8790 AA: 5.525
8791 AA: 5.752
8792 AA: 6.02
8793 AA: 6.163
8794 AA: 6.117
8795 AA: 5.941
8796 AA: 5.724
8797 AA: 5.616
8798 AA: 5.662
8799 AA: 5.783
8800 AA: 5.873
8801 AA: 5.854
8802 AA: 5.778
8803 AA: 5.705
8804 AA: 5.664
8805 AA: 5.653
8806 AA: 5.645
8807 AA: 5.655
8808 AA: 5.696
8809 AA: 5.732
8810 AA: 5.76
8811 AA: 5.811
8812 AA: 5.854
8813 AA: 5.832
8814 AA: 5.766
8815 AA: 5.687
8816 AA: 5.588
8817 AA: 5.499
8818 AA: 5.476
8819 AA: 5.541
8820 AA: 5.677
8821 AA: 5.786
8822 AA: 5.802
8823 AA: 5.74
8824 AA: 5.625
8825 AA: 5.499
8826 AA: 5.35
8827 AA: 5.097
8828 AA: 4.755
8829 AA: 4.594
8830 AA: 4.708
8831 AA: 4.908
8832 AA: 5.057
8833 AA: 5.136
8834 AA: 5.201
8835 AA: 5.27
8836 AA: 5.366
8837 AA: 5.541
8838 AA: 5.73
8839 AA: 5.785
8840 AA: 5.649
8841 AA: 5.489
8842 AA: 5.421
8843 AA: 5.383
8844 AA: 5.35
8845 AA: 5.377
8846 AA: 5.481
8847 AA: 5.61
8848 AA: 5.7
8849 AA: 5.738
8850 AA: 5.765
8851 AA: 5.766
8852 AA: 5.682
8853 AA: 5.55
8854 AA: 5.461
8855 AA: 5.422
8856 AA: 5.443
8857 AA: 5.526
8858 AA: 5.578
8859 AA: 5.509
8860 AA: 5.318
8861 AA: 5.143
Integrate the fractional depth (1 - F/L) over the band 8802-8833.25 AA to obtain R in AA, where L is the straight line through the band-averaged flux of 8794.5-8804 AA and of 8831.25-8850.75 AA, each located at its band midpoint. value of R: 0.8 AA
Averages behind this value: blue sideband 5.77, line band 5.5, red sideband 5.47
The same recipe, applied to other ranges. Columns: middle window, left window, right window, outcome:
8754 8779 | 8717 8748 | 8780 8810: 1.98 AA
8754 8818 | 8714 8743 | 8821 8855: 0.24 AA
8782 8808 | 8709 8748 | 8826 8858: -0.92 AA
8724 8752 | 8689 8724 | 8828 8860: -0.27 AA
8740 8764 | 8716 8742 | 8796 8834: 0.40 AA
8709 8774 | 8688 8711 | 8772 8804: 0.55 AA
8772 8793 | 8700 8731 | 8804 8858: 0.26 AA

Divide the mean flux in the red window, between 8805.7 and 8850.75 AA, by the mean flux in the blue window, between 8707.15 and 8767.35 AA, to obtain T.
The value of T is 0.97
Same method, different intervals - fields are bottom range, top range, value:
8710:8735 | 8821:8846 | 0.92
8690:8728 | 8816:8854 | 0.95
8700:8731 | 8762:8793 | 0.94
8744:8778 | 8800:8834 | 1.02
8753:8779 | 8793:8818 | 1.08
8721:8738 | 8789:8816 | 1.00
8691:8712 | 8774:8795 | 0.98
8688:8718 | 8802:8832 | 0.97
